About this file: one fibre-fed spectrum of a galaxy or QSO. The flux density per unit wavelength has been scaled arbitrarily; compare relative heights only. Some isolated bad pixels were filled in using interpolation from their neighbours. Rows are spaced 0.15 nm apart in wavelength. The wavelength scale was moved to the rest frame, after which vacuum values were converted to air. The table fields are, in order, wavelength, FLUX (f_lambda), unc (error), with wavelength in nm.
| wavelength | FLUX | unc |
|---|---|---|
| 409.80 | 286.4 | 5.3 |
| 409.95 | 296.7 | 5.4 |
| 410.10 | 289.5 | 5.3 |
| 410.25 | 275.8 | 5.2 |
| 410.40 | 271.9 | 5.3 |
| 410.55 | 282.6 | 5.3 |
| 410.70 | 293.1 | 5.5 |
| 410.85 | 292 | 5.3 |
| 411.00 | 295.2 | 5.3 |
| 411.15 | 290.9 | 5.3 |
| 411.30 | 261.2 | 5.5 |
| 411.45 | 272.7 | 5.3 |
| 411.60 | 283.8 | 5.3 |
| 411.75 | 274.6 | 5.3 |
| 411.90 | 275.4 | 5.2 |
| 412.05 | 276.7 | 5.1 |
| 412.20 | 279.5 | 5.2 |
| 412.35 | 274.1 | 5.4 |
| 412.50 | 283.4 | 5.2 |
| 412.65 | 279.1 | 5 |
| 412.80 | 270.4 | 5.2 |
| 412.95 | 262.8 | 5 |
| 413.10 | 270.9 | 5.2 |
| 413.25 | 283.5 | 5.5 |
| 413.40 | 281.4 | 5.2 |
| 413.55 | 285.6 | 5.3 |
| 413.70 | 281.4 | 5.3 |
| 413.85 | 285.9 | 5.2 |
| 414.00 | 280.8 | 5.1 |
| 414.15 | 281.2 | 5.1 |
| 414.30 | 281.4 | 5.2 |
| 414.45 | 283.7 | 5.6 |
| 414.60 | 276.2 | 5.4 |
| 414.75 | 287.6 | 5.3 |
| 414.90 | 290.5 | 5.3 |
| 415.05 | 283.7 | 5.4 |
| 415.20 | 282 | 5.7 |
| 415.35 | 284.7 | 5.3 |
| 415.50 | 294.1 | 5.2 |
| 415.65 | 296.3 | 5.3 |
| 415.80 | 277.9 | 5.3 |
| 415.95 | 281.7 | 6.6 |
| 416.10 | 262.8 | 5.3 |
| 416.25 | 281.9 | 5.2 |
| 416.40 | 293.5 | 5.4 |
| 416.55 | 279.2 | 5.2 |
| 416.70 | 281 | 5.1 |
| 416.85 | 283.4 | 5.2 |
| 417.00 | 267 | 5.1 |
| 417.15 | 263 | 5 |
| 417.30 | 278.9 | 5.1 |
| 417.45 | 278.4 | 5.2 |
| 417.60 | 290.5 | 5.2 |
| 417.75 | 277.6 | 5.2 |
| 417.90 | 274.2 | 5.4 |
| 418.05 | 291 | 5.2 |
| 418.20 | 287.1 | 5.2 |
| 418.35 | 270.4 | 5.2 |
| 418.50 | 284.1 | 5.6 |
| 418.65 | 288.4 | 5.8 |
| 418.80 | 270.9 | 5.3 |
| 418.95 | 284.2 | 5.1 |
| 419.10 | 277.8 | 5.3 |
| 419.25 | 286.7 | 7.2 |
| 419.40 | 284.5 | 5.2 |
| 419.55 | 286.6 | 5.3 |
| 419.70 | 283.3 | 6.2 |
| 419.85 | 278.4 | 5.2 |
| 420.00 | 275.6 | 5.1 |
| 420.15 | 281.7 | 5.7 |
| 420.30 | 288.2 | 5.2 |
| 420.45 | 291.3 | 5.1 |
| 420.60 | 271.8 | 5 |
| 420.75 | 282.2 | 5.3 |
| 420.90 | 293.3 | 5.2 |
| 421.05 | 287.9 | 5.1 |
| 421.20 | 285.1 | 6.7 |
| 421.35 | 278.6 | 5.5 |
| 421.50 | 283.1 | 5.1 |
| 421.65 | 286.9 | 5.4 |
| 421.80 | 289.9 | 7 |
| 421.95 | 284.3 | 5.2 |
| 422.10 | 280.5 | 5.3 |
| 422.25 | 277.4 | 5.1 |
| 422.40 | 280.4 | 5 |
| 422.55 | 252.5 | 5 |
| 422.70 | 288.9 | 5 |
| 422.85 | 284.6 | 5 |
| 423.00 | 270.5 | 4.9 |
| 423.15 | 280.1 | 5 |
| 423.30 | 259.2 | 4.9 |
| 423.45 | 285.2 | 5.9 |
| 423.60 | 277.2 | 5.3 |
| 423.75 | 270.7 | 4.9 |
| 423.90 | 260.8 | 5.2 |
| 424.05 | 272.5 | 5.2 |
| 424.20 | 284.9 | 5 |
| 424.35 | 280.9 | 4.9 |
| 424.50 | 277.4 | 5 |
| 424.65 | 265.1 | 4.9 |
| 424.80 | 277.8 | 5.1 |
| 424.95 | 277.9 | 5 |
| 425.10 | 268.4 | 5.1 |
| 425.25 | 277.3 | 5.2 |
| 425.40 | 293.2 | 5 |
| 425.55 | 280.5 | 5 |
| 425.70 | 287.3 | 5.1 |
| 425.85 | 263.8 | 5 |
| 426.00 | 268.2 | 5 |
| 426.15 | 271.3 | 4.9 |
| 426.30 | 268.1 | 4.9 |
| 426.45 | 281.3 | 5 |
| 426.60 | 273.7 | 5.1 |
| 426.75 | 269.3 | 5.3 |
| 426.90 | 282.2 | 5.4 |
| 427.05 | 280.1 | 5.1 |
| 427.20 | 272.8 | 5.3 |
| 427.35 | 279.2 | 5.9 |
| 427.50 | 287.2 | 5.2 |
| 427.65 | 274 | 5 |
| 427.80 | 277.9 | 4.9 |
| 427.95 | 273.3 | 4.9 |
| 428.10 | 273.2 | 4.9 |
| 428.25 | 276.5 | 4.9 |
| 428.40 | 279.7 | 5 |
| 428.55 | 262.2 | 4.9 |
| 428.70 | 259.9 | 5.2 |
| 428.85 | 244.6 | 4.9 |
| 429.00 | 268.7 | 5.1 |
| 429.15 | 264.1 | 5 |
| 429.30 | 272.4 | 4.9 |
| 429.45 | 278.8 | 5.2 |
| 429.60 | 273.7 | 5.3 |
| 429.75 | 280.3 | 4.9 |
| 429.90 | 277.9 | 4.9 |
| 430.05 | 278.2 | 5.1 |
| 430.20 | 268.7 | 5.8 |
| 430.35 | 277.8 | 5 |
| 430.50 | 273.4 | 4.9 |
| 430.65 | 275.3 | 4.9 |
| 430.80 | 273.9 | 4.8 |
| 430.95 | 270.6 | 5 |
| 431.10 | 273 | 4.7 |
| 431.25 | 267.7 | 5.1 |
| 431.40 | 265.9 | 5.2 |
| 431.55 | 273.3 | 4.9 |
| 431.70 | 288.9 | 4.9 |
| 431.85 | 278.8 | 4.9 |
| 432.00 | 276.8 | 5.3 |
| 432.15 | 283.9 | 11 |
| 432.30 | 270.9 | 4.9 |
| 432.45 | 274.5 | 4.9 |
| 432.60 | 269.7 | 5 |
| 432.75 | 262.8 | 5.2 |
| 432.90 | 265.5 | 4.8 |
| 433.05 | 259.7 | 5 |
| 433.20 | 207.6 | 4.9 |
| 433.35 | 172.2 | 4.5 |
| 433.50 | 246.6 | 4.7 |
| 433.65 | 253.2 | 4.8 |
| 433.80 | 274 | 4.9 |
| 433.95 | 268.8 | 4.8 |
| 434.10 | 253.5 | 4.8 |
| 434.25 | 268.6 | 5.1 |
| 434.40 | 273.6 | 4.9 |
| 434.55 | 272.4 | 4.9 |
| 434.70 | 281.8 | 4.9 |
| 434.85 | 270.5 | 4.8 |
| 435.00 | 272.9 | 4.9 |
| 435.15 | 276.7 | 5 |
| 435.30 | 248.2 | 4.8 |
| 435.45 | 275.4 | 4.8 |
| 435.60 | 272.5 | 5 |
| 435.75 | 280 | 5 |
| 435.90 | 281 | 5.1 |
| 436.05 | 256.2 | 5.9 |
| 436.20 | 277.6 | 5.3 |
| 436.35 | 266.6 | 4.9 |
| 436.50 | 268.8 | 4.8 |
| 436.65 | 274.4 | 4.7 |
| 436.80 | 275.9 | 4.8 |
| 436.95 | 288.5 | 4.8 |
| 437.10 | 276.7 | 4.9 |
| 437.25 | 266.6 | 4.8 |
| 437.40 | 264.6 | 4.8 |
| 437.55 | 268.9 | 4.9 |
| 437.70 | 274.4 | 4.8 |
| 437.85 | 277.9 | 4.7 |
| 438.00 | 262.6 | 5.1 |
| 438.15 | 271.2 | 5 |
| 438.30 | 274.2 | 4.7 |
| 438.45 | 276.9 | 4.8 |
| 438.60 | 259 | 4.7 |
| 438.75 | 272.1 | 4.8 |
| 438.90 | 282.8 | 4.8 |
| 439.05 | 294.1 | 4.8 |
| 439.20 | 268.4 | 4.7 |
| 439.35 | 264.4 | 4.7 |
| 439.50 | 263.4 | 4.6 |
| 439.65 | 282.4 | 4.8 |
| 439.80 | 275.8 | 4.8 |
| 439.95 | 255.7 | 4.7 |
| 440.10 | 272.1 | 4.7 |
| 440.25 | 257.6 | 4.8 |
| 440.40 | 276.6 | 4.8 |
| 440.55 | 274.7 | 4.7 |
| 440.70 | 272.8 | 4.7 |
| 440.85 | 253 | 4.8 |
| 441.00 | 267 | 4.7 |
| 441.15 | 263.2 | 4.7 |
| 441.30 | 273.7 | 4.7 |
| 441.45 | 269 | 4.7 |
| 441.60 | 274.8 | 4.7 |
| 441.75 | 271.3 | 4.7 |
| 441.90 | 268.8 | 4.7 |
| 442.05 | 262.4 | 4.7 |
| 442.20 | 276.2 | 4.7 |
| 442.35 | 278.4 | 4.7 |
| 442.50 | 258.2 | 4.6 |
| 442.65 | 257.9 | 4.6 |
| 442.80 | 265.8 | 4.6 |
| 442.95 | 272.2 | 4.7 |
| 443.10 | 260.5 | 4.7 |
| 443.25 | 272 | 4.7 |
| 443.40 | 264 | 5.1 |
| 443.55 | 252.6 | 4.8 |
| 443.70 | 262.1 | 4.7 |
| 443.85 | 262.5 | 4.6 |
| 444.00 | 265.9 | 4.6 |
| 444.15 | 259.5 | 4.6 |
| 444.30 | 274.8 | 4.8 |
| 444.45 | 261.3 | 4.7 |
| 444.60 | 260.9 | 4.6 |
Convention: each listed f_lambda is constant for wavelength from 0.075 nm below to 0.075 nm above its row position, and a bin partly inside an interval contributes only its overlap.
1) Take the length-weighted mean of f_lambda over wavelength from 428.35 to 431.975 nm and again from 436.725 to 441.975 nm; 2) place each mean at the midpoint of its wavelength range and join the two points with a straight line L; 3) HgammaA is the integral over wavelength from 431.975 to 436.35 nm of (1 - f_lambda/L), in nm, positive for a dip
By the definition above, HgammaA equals 0.130 nm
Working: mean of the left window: 272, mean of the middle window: 264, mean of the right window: 271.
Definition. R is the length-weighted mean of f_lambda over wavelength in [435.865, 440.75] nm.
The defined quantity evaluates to 272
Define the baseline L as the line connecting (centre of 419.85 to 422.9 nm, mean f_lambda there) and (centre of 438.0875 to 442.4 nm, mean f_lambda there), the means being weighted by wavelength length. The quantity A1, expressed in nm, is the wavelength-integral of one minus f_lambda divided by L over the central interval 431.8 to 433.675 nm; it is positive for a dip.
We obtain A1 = 0.14 nm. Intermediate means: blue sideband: 282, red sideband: 271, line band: 255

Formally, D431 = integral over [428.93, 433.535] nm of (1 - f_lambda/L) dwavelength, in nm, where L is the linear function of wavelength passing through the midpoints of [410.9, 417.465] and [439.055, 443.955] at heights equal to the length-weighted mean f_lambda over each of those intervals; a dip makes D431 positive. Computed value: 0.09 nm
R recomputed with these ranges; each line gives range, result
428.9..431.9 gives 274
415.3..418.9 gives 281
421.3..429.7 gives 275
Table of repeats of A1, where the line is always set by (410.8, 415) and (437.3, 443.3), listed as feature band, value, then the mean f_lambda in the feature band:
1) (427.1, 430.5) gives 0.01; 273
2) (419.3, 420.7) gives -0.03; 282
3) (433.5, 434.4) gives 0.03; 263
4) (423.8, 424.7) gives 0.01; 274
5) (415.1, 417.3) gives -0.01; 281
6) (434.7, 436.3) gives 0.00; 272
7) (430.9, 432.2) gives -0.01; 275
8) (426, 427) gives 0.00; 274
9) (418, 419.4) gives -0.02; 282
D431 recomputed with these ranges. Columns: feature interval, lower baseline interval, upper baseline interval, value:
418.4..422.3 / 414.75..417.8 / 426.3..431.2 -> -0.06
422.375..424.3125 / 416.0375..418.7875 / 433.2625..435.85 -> -0.01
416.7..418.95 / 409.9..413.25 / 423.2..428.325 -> -0.01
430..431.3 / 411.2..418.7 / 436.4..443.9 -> 0.00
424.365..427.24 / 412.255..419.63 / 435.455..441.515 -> 0.01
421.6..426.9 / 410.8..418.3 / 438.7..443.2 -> 0.00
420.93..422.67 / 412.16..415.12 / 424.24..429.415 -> -0.03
